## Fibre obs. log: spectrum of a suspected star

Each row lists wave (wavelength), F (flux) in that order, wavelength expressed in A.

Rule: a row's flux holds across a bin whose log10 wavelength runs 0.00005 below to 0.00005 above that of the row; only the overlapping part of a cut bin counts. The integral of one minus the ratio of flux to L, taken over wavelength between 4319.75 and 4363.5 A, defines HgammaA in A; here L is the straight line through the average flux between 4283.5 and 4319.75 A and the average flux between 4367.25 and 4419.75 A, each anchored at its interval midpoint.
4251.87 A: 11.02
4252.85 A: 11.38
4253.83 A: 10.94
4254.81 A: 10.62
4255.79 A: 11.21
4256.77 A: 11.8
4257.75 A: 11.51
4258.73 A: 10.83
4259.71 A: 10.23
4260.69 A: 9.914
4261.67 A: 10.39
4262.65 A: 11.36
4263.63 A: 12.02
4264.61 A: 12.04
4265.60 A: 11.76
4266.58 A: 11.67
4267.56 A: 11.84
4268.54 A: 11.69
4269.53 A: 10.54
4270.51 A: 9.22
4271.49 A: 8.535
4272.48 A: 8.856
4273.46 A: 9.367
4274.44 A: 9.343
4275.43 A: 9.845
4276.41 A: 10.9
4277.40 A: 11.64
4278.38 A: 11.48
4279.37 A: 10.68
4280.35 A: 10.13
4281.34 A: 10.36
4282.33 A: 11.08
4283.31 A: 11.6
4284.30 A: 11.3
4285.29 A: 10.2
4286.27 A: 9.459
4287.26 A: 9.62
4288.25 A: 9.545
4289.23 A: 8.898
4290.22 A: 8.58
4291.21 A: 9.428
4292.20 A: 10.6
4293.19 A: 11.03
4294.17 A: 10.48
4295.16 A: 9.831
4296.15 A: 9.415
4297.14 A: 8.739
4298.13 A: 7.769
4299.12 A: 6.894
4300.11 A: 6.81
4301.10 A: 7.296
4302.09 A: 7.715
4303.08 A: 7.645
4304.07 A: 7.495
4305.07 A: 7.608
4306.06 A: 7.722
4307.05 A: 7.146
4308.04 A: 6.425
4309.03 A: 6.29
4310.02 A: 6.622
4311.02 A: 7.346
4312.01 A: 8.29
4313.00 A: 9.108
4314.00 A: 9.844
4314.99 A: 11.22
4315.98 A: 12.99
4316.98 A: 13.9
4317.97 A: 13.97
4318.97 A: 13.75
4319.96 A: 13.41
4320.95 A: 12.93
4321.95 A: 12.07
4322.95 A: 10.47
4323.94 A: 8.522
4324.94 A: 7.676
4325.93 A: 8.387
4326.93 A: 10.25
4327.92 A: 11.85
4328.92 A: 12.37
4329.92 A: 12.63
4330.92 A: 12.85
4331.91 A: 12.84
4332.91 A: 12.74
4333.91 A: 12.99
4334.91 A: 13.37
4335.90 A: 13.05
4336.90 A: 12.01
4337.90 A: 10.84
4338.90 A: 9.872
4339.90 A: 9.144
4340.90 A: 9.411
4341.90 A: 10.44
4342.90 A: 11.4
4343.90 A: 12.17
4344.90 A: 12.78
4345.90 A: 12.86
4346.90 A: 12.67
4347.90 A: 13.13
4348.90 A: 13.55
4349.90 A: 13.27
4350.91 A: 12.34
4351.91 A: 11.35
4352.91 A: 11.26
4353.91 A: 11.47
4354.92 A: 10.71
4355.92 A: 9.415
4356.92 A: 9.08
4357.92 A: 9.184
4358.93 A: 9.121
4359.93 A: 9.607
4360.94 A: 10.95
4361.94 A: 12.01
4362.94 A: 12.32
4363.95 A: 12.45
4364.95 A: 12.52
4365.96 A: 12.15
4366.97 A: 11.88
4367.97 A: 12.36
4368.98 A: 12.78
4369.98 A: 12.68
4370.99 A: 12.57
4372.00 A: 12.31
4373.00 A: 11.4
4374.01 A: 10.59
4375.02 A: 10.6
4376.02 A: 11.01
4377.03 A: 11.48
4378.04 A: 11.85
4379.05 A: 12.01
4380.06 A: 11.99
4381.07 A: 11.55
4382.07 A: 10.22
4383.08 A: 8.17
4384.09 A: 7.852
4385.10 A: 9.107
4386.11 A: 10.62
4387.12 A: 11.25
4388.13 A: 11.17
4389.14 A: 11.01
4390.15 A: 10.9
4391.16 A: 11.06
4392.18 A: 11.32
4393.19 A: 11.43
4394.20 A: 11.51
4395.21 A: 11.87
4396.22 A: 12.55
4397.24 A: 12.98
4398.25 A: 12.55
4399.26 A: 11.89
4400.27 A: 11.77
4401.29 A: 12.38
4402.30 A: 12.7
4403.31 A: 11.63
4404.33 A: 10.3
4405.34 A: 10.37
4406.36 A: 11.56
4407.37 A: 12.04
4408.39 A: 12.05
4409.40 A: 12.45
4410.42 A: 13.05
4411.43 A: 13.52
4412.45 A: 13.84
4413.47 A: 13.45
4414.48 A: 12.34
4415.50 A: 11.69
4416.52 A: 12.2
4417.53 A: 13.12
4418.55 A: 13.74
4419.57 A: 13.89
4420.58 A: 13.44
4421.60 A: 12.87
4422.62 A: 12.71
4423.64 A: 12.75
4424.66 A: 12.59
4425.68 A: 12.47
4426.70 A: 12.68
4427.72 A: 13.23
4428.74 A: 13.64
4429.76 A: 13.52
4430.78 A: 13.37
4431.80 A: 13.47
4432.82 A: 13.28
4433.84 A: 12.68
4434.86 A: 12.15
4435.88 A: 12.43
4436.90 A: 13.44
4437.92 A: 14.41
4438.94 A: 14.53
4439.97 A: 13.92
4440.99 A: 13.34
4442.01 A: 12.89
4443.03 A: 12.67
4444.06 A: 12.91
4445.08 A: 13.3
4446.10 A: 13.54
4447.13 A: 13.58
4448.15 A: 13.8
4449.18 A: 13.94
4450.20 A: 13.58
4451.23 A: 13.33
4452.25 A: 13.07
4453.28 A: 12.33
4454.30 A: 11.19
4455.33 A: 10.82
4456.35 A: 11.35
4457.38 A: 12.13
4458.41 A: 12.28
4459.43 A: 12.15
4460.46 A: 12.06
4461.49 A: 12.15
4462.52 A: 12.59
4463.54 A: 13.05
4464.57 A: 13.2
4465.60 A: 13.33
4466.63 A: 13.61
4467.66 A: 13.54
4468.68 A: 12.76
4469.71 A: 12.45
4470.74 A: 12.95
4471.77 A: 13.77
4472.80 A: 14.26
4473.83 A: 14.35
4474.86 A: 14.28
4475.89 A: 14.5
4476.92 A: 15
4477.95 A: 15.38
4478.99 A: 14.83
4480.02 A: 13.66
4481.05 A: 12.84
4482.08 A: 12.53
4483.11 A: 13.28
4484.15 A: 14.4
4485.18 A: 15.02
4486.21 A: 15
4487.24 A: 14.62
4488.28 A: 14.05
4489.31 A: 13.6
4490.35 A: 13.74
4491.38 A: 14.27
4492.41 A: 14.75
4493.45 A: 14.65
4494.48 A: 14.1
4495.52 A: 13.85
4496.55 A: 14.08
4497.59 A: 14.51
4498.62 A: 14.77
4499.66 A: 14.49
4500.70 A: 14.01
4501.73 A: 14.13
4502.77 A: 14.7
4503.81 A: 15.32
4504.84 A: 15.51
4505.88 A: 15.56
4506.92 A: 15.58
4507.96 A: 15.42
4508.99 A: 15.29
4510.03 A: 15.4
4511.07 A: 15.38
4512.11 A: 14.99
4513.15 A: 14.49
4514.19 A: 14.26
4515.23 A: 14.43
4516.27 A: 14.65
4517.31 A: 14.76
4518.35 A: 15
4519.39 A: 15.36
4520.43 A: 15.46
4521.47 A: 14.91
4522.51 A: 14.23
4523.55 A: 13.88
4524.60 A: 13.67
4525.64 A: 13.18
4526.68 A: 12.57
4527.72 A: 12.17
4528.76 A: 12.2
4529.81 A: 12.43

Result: -4.47 A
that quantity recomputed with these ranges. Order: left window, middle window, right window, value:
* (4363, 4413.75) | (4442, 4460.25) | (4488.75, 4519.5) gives 0.8 A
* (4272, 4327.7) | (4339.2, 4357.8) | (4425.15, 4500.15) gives -1.1 A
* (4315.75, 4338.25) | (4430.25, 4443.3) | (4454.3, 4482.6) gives -0.4 A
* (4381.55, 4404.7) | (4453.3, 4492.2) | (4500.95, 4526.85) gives 0.5 A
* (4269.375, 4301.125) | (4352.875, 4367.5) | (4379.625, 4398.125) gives -0.4 A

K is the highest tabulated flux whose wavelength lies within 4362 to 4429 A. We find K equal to 13.89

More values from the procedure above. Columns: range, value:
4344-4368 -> 13.55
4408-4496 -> 15.38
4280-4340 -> 13.97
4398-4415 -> 13.84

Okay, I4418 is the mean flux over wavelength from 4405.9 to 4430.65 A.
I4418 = 12.9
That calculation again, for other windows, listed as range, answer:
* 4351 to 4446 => 12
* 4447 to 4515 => 13.9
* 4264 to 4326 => 9.81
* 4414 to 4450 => 13.2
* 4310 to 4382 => 11.4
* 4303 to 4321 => 9.64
